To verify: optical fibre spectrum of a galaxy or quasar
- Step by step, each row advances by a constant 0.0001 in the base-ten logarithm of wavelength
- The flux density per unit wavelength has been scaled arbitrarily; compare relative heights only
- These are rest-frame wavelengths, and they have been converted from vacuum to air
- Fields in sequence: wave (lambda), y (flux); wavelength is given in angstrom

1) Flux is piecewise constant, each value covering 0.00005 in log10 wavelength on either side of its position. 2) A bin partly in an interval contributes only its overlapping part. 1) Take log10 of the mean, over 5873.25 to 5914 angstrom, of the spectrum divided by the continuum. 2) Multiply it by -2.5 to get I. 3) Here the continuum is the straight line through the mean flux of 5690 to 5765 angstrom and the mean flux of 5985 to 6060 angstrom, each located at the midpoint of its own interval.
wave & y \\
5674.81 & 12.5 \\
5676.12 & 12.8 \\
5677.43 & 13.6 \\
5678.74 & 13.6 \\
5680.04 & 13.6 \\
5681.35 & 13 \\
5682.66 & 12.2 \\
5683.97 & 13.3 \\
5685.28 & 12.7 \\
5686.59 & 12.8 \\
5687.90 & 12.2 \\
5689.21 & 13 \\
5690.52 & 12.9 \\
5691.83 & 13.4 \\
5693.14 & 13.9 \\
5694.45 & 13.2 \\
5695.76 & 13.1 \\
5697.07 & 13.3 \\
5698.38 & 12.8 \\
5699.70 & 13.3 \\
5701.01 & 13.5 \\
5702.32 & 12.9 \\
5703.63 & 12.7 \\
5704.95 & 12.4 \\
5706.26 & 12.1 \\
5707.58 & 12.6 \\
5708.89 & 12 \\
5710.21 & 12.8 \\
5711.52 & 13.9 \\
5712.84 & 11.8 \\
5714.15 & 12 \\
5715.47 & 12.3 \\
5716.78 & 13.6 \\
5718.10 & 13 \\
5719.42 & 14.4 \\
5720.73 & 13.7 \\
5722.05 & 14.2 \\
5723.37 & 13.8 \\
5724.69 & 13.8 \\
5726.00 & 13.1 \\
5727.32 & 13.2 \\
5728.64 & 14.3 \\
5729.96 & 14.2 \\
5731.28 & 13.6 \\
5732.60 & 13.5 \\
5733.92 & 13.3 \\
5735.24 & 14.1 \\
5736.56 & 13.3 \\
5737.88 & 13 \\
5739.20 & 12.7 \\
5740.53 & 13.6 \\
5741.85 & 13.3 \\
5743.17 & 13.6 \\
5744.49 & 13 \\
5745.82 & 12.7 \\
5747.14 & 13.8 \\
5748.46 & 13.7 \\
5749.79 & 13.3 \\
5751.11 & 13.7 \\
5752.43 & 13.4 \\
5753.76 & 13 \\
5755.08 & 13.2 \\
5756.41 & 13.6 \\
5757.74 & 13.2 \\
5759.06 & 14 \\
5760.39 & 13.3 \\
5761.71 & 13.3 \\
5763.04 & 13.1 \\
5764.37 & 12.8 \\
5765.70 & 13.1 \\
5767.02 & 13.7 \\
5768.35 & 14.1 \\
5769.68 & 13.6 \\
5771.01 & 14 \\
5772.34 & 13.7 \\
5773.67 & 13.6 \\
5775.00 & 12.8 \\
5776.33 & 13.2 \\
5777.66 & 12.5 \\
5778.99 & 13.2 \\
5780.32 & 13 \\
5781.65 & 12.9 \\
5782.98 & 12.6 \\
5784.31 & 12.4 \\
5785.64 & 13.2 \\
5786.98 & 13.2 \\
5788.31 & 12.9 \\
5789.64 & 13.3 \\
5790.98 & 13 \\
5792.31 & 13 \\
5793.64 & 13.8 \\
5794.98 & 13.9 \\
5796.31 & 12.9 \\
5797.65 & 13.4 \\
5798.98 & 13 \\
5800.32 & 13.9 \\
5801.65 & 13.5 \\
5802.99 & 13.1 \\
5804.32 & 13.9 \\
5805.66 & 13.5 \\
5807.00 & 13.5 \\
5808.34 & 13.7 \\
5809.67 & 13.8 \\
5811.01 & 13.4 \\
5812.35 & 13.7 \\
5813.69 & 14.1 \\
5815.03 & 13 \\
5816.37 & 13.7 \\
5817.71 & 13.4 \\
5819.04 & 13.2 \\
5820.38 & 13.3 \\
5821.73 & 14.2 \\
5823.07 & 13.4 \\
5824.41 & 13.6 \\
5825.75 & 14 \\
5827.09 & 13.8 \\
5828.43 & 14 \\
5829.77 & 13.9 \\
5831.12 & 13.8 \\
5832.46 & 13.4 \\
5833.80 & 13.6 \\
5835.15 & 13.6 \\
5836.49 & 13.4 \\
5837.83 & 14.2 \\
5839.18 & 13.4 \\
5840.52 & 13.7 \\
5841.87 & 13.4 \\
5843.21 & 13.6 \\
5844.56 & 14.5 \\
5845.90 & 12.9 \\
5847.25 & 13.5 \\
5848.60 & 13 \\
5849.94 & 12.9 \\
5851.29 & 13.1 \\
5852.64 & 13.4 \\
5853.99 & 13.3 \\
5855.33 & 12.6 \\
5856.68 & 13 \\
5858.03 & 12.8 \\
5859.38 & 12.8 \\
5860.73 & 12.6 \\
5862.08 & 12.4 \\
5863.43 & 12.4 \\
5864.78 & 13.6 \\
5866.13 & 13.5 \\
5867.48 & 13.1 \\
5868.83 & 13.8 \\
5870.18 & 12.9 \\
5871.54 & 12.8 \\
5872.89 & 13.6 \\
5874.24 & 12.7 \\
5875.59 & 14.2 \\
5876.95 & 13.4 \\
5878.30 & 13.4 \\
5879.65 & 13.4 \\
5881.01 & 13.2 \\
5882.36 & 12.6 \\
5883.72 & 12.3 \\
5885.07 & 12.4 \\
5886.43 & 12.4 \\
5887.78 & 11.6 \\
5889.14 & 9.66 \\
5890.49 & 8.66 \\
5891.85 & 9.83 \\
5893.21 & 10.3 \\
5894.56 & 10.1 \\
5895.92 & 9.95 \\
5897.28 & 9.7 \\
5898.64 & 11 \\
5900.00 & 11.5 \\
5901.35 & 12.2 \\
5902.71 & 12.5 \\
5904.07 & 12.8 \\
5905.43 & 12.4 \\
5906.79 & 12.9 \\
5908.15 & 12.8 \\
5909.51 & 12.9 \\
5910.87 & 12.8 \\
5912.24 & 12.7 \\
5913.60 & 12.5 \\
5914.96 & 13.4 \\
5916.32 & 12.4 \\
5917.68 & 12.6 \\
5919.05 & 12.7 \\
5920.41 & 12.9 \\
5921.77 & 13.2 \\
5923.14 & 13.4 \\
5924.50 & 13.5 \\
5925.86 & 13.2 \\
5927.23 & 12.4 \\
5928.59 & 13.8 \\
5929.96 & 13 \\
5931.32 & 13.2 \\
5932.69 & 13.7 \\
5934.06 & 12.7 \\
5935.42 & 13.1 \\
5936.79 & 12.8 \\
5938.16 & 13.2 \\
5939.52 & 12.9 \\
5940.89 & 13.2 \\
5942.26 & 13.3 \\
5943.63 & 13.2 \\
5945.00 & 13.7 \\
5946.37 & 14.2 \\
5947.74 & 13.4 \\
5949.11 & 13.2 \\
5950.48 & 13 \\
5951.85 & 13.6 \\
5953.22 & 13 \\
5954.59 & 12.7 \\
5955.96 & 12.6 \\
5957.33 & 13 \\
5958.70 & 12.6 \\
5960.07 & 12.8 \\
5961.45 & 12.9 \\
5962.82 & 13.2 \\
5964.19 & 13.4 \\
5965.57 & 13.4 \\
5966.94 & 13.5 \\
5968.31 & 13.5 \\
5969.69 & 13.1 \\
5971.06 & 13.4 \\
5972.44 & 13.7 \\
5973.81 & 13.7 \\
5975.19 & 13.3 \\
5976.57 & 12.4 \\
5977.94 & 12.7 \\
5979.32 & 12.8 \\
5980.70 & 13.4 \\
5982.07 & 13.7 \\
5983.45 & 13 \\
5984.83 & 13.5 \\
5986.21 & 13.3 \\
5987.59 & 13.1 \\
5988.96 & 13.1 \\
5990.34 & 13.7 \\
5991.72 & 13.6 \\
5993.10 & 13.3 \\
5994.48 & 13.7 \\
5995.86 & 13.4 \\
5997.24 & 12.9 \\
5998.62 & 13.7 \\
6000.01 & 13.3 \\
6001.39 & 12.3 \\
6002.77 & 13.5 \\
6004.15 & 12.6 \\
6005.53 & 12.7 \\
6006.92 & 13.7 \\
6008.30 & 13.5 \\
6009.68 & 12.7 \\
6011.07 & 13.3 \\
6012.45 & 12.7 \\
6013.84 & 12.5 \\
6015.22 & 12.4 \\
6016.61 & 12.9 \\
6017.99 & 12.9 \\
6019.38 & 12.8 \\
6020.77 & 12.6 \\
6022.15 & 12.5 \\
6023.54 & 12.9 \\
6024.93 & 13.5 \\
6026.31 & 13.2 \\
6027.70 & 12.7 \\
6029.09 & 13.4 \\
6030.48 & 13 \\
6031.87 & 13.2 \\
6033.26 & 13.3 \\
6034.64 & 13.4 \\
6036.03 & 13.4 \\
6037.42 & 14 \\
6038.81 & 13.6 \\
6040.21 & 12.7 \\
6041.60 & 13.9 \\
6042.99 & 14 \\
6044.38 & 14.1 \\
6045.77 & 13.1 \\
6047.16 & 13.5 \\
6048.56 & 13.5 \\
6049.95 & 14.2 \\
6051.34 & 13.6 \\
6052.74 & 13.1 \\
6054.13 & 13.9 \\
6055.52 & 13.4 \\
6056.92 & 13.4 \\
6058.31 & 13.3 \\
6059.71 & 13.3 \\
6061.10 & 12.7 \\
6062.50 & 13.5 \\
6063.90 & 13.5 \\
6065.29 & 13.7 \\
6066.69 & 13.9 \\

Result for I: 0.11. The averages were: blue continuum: 13.3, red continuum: 13.2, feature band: 12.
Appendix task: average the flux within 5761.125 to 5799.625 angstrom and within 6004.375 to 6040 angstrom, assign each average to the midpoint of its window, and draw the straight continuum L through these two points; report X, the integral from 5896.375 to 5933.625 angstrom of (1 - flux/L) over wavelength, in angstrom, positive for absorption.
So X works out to 1.3 angstrom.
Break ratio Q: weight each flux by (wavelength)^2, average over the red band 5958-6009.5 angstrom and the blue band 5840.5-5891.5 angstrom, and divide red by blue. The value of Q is 1.07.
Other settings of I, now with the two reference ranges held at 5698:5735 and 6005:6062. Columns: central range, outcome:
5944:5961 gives 0.01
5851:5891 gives 0.04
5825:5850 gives -0.03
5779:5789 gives 0.02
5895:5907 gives 0.14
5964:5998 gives -0.01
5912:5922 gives 0.04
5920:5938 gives 0.01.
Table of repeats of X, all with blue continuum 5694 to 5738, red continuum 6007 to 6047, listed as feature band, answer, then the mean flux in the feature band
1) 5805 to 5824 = -0.5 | 13.6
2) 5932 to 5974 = -0.1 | 13.2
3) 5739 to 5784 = -0.4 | 13.3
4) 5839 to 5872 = 0.1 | 13.2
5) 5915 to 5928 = 0.2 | 13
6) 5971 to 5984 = 0.0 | 13.2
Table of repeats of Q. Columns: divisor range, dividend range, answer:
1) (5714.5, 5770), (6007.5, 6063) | 1.09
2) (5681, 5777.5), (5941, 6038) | 1.09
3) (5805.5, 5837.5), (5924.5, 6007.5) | 1.02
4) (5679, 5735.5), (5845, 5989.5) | 1.05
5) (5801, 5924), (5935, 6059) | 1.07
